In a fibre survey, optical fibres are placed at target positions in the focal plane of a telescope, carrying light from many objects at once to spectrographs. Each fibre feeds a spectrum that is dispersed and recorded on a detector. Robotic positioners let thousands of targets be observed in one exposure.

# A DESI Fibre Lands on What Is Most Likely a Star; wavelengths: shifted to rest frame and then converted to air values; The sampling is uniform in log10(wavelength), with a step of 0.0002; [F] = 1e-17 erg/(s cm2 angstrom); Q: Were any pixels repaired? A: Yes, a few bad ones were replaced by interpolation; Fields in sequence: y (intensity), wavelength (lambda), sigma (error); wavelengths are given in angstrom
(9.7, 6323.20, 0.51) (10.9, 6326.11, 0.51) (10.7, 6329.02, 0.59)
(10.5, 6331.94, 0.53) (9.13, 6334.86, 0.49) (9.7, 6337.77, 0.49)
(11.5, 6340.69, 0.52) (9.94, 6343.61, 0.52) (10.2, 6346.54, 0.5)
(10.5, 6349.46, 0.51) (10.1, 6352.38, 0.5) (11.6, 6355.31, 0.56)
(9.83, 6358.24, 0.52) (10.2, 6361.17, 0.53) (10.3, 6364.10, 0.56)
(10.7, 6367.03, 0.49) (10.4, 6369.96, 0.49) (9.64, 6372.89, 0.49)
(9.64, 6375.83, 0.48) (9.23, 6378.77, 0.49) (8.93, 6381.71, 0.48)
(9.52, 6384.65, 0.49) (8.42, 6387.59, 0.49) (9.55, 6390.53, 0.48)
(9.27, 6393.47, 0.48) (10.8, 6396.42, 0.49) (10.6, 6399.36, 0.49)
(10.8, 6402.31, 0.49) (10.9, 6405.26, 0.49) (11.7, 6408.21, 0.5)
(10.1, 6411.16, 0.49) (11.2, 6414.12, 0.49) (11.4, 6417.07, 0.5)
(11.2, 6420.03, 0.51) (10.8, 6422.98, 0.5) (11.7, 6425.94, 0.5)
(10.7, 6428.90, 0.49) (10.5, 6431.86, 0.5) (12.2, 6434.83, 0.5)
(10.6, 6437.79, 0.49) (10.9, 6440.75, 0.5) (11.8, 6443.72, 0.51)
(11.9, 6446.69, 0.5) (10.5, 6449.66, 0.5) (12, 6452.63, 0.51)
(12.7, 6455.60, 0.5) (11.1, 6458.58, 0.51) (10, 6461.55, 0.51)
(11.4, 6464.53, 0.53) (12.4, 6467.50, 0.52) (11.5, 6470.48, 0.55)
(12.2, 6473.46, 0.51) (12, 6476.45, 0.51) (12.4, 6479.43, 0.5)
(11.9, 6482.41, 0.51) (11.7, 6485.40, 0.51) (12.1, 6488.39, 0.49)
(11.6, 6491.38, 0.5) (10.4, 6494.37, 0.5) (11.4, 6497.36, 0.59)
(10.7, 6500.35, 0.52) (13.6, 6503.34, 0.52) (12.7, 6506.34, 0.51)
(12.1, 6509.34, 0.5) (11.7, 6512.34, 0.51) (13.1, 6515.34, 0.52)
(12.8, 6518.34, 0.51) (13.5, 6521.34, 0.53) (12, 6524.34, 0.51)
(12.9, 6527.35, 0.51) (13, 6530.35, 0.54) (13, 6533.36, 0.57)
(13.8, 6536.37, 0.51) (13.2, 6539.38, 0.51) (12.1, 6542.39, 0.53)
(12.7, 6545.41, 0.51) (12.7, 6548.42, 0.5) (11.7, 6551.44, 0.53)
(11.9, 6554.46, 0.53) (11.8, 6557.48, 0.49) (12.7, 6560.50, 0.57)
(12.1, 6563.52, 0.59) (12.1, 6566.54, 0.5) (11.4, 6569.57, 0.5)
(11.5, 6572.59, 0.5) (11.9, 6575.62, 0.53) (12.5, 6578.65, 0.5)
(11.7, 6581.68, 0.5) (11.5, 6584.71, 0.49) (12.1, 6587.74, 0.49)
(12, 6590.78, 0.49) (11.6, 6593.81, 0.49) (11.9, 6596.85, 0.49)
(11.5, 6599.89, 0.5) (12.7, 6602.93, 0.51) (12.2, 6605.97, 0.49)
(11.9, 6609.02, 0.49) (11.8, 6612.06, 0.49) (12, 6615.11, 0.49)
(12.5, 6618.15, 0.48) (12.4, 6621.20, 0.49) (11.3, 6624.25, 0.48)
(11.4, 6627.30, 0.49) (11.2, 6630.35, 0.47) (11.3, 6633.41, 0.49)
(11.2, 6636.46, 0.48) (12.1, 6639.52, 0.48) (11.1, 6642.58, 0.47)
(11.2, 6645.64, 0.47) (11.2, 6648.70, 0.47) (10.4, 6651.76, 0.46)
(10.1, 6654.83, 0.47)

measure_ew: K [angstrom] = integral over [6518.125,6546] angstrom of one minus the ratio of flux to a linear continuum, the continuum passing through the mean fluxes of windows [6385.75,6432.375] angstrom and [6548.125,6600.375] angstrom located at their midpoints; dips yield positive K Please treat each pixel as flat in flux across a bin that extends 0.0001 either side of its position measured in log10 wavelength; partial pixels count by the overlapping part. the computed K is -3.2 angstrom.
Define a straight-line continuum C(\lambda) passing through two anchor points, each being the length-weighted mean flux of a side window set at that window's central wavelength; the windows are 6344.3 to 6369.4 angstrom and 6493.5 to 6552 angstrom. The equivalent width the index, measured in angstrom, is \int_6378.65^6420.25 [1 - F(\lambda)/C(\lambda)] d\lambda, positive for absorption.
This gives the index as 2.69 angstrom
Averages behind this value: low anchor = 10.4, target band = 10.2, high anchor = 12.5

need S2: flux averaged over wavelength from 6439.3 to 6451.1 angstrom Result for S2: 11.3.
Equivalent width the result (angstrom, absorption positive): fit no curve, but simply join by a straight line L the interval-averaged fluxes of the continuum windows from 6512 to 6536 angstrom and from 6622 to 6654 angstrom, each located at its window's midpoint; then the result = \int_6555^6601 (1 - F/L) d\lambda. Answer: 0.8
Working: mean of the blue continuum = 12.9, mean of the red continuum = 11.2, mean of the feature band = 11.9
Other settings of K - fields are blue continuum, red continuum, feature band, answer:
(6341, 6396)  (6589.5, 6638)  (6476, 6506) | -2.6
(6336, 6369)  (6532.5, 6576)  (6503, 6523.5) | -1.4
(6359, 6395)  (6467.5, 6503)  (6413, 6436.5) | -1.4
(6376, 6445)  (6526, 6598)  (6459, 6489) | -1.3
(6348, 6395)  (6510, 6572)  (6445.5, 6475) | -0.9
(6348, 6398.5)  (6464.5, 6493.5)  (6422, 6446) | -0.2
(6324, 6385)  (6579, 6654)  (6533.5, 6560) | -3.0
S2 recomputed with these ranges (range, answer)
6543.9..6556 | 12.2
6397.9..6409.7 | 11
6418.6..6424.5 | 11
